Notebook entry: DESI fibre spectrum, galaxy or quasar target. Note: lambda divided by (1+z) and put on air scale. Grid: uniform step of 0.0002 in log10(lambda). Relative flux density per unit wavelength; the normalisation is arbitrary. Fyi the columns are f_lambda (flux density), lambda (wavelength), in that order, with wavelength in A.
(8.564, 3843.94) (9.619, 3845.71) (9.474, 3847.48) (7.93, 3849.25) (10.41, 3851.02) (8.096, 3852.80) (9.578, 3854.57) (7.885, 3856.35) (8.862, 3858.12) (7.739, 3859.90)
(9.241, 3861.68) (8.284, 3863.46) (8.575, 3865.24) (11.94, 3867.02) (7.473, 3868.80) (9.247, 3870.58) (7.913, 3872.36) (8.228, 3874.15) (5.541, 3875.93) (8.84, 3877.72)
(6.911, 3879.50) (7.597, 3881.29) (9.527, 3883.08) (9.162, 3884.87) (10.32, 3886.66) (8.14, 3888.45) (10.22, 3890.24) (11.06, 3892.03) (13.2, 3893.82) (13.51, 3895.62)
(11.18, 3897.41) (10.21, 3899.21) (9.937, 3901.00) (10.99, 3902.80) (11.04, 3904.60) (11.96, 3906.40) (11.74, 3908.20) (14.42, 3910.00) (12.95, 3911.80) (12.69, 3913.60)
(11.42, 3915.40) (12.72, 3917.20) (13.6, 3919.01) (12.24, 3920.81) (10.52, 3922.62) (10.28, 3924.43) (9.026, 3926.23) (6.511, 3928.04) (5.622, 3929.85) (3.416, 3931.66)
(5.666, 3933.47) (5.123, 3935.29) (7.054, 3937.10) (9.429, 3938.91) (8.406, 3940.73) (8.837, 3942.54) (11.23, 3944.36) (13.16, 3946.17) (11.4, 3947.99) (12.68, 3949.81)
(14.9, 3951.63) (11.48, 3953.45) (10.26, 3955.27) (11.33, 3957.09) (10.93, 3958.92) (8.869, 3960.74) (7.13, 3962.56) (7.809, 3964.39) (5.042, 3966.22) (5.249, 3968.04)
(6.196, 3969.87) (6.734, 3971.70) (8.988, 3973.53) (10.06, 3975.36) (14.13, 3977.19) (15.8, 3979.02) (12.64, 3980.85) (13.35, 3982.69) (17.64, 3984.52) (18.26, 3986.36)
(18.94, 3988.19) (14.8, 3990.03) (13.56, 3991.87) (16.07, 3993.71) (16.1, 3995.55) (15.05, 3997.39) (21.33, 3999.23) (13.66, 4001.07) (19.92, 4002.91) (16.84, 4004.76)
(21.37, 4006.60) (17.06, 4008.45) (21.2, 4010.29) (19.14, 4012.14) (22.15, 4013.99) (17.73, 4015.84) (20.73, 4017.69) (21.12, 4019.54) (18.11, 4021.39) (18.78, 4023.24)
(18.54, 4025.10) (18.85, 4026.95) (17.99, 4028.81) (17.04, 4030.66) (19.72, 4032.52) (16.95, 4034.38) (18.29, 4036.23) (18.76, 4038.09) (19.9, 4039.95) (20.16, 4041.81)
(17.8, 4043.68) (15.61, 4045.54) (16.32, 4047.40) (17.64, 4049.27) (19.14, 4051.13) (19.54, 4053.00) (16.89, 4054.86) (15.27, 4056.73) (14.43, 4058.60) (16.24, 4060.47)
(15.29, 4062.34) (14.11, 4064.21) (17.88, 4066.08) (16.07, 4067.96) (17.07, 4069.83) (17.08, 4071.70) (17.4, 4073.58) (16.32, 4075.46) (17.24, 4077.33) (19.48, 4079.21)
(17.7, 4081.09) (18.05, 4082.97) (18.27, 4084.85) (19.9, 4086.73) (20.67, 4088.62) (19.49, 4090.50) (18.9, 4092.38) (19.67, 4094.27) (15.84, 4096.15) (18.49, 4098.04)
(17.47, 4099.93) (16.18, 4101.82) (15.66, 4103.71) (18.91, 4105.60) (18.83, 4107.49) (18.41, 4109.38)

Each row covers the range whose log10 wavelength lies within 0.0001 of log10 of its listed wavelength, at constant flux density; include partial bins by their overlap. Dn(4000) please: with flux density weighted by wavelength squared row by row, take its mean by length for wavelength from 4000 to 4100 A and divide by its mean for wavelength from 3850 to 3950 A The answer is 2.01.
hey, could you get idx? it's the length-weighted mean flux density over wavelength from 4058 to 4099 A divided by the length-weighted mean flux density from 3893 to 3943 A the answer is 1.73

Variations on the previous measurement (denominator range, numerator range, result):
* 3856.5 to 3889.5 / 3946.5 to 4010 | 1.55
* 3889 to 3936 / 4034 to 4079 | 1.65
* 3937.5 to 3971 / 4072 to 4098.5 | 1.91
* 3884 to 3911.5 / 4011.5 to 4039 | 1.69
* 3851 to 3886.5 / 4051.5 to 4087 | 2.00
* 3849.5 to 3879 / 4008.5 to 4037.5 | 2.22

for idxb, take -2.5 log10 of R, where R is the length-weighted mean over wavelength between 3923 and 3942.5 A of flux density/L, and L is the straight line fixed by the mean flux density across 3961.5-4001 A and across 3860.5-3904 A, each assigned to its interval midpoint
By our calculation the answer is 0.46 mag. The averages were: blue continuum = 9.47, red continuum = 12.6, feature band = 7.23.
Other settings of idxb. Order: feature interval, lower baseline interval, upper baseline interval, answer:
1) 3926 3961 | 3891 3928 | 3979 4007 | 0.42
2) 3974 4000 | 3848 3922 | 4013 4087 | -0.04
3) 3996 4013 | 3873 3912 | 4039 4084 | -0.23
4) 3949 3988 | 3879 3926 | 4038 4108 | 0.23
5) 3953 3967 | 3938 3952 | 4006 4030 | 0.37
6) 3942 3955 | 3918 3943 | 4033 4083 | -0.24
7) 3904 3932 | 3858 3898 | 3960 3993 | -0.07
